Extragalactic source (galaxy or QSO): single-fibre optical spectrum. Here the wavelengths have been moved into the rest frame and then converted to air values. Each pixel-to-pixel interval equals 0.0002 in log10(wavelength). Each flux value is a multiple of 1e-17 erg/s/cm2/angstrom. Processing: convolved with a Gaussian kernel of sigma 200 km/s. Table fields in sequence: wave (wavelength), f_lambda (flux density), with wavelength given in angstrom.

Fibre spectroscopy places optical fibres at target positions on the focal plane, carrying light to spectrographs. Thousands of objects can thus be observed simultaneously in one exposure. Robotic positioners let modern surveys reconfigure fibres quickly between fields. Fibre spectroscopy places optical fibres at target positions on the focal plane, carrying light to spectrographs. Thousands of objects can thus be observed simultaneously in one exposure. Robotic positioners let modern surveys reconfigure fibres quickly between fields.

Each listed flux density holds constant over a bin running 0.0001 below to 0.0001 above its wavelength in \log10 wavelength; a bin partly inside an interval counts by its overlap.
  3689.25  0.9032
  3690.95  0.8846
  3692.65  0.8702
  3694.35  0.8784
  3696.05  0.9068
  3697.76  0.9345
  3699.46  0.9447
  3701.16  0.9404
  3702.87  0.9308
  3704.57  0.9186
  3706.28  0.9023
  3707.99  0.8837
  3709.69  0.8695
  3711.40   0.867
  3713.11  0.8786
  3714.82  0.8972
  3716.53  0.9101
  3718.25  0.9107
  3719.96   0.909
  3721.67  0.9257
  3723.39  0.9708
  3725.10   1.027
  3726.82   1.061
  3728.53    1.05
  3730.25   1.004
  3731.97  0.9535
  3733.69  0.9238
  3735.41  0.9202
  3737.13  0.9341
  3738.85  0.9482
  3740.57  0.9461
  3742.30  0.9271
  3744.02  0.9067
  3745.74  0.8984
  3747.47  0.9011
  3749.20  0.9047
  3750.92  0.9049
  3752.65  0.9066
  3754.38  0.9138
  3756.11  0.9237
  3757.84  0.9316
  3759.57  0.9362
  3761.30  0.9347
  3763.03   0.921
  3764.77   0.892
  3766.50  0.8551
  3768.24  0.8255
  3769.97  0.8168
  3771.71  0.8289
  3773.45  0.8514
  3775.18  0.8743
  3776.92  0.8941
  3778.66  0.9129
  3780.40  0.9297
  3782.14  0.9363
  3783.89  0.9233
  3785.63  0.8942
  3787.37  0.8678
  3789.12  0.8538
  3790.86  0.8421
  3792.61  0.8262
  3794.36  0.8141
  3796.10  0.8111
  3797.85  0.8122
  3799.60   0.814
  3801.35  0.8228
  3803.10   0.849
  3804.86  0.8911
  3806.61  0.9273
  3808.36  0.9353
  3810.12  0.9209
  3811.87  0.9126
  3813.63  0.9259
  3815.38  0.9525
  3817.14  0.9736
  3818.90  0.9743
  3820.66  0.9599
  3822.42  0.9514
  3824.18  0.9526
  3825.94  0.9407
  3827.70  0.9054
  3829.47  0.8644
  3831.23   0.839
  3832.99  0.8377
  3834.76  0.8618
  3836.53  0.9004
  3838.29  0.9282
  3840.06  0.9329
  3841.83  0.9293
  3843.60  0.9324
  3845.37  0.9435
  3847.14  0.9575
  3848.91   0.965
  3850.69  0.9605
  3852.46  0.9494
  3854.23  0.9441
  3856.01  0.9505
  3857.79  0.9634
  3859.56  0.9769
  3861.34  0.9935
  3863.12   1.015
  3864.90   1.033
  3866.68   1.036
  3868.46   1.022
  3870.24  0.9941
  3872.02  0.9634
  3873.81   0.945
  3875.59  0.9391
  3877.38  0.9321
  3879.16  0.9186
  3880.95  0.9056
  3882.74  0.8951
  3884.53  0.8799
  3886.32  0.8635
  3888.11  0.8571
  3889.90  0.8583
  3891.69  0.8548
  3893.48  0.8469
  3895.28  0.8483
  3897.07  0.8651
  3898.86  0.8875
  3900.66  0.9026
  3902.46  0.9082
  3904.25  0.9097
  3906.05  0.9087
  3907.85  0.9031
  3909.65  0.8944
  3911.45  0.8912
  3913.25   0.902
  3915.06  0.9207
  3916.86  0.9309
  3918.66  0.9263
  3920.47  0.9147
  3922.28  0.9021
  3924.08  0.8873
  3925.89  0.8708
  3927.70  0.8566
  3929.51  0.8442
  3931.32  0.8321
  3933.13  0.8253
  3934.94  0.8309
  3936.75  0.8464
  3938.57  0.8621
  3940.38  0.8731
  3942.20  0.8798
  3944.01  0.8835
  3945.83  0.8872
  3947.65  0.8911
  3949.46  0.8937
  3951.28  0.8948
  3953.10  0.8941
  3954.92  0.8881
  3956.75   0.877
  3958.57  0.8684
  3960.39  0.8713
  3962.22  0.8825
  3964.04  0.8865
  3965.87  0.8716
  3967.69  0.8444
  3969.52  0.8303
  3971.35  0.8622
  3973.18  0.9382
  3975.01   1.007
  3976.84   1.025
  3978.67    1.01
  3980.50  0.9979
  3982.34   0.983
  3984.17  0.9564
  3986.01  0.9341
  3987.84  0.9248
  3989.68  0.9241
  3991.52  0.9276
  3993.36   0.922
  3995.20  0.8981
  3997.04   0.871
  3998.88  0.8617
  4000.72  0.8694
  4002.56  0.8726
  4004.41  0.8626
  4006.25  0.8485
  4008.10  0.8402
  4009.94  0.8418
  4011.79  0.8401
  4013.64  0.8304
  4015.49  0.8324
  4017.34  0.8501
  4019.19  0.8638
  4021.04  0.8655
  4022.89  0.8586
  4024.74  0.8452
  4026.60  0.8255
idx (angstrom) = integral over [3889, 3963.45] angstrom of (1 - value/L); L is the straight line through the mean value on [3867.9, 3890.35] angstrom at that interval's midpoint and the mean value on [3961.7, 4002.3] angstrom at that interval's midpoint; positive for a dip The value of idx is 3.2 angstrom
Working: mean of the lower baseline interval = 0.921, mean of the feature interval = 0.881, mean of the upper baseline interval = 0.919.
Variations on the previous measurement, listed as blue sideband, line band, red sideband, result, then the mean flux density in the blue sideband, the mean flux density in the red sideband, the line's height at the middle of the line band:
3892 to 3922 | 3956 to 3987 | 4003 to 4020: -1.99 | 0.897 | 0.846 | 0.865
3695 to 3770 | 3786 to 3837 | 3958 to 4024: 1.47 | 0.923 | 0.894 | 0.914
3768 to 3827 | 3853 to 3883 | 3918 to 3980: -2.66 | 0.89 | 0.888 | 0.889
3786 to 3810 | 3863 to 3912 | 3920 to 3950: -2.95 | 0.854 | 0.869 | 0.864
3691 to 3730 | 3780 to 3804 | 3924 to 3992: 1.61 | 0.927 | 0.896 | 0.917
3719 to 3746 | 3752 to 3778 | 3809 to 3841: 1.57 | 0.958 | 0.919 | 0.944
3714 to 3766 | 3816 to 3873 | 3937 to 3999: -1.63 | 0.936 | 0.907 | 0.922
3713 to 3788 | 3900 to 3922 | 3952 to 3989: 0.20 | 0.918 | 0.918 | 0.918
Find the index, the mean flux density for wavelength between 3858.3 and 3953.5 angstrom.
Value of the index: 0.904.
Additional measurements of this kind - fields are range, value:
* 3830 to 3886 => 0.942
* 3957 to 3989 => 0.922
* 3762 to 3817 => 0.877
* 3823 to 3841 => 0.897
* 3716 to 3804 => 0.903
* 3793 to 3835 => 0.894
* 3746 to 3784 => 0.896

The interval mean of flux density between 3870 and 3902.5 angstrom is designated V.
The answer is 0.896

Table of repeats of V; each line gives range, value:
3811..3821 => 0.949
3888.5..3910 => 0.882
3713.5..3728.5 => 0.955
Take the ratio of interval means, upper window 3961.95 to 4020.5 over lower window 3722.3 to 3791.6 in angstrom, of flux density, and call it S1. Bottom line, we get 0.98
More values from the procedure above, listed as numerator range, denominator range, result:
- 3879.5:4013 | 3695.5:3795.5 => 0.98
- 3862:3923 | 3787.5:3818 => 1.05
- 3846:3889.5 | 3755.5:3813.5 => 1.08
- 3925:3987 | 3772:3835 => 1.00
